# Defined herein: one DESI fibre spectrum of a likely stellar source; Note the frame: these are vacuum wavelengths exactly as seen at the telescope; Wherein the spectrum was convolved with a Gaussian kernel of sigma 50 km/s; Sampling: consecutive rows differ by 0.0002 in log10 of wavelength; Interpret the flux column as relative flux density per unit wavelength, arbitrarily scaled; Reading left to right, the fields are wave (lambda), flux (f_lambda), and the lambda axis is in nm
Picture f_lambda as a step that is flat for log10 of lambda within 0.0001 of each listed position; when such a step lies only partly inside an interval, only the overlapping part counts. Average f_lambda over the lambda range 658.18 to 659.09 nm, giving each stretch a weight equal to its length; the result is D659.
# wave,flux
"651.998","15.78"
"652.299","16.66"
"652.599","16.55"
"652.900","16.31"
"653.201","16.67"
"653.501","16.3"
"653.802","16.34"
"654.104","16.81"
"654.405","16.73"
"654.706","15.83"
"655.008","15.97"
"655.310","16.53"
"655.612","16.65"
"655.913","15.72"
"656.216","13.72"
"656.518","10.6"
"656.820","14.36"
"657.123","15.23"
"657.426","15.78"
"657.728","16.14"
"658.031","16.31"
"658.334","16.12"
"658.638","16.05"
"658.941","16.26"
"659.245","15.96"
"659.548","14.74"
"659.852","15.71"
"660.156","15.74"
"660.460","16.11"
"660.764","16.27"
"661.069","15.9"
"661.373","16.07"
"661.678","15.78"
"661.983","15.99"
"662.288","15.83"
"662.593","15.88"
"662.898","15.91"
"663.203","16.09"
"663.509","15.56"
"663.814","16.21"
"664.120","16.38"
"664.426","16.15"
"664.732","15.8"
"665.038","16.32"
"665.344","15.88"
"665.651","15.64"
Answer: 16.1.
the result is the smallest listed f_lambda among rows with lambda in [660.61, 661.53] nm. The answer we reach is 15.9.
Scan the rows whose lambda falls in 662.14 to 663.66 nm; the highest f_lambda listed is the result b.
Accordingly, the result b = 16.09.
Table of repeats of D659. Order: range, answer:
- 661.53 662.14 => 15.9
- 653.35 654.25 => 16.5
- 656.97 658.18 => 15.9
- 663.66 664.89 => 16.1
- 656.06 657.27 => 13.5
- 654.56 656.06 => 16.1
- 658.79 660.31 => 15.7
